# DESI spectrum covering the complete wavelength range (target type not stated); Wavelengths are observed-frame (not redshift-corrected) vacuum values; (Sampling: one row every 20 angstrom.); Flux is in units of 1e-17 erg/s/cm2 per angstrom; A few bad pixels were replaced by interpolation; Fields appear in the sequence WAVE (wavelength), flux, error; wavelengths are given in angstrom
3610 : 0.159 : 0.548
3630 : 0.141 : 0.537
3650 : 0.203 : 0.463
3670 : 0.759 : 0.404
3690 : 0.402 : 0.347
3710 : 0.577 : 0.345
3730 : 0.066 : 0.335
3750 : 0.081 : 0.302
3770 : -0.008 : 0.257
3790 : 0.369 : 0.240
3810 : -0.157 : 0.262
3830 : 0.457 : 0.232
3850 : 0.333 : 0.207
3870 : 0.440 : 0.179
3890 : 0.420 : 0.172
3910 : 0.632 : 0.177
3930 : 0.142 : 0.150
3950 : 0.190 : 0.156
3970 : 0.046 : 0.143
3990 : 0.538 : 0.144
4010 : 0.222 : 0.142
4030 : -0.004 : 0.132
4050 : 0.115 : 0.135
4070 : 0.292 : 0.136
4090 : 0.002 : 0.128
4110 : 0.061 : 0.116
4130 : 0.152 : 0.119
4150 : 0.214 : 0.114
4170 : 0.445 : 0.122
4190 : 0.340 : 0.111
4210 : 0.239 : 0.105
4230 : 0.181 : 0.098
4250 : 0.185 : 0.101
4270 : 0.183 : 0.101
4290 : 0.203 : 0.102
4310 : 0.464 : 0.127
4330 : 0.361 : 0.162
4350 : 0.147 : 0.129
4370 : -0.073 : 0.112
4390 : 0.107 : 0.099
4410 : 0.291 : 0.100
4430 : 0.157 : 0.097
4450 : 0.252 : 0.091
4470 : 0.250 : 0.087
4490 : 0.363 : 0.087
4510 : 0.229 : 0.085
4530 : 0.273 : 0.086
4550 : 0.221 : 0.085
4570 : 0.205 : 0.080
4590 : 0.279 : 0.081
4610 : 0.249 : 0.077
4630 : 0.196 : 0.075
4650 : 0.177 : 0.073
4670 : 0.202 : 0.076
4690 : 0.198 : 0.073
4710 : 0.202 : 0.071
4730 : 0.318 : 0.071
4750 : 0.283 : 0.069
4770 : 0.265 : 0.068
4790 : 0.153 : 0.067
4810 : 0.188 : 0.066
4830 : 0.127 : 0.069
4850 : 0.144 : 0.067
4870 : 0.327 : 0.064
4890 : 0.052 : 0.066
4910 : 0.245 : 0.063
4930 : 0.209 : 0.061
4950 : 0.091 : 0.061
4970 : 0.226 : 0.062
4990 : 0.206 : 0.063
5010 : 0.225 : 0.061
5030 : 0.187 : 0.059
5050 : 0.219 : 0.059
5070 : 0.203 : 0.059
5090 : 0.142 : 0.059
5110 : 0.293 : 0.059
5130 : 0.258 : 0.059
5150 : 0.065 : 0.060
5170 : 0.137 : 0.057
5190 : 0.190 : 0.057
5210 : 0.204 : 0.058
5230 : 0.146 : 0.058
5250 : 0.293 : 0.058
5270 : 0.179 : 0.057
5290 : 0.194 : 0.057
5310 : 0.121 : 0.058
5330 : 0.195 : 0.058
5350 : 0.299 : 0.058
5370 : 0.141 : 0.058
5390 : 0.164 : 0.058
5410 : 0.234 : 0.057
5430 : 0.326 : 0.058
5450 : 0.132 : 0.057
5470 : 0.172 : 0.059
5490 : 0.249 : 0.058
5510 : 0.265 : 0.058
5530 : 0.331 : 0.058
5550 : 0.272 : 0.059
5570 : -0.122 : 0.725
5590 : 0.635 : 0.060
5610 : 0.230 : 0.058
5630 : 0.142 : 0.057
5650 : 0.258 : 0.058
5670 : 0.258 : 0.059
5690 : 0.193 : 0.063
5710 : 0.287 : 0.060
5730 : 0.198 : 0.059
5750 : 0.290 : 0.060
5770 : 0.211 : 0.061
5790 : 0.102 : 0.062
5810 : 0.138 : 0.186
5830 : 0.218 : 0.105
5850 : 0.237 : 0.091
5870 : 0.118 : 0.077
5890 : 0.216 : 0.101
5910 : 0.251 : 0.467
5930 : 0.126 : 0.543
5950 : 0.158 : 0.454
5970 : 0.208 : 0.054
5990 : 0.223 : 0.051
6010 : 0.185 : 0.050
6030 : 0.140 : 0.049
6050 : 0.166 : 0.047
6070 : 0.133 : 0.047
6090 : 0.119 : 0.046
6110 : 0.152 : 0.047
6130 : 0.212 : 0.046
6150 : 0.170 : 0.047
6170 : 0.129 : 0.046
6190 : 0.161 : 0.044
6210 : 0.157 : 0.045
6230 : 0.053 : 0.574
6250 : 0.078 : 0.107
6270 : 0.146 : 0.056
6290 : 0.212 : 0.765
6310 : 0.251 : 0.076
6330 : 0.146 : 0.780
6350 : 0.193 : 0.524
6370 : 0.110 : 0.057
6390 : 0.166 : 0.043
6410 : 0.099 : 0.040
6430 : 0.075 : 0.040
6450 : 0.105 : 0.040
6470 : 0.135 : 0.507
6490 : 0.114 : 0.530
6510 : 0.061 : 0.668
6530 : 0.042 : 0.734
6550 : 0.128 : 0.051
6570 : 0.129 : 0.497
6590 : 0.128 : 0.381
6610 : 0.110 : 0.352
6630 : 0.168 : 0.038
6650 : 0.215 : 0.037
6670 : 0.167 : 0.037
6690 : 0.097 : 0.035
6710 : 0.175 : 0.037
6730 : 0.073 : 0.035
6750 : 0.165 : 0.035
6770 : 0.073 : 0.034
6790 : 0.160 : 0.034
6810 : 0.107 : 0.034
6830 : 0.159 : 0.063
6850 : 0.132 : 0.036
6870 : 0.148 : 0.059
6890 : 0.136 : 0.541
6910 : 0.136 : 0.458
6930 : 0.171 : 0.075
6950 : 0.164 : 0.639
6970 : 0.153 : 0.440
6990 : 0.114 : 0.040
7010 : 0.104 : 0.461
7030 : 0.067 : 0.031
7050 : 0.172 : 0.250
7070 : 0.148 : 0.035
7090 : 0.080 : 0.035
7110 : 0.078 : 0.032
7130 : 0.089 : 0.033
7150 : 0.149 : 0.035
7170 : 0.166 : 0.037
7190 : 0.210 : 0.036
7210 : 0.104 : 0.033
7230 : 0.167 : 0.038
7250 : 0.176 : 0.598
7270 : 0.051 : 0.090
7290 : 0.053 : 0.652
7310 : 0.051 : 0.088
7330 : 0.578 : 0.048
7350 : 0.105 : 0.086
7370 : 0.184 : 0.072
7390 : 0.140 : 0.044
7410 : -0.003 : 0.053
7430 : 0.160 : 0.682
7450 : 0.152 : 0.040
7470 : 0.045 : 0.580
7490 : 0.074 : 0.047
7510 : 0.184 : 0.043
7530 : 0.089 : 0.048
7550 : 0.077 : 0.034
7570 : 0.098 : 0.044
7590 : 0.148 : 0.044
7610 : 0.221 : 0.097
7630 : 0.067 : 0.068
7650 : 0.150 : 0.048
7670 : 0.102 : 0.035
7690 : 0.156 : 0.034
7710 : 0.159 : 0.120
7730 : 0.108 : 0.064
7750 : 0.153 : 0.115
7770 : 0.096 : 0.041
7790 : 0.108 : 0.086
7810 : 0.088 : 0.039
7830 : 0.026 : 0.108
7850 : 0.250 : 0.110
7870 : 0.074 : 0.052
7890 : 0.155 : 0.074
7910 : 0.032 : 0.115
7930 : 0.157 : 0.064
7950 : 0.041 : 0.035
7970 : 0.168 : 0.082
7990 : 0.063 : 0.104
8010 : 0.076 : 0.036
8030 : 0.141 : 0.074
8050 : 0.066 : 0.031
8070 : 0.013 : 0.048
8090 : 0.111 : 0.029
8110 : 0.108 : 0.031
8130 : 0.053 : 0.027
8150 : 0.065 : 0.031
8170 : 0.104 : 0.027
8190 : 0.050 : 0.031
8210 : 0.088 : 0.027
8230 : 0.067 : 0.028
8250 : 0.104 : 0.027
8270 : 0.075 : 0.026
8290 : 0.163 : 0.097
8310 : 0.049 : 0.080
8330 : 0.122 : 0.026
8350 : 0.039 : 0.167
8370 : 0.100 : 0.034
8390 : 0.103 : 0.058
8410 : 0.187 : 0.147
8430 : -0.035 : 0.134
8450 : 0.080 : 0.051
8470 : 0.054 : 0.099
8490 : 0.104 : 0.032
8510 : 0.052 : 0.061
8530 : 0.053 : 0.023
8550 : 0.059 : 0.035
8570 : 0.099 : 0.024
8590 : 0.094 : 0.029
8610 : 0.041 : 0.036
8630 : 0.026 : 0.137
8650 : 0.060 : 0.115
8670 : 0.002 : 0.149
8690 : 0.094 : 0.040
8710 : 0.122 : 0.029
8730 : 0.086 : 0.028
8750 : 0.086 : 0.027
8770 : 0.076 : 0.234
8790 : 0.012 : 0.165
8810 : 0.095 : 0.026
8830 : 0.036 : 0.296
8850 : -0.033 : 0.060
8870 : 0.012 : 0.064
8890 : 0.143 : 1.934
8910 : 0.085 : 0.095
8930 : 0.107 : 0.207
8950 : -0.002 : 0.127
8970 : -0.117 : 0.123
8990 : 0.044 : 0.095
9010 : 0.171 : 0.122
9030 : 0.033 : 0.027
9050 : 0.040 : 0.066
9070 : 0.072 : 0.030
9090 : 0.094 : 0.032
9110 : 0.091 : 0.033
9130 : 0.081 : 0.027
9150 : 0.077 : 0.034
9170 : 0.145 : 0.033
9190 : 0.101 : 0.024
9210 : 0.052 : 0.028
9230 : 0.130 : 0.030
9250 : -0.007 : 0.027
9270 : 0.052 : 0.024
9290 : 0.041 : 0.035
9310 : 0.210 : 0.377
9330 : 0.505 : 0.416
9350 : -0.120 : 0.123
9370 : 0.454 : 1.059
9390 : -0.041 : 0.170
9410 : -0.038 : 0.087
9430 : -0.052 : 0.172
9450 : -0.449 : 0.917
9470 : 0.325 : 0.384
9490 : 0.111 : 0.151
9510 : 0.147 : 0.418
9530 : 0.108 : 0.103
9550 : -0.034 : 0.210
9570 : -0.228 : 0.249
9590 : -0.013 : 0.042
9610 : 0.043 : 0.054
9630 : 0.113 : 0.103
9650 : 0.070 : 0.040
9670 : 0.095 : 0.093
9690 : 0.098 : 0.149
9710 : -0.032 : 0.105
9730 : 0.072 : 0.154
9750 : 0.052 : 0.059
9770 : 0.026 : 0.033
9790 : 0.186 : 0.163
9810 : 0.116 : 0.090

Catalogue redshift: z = 0.117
